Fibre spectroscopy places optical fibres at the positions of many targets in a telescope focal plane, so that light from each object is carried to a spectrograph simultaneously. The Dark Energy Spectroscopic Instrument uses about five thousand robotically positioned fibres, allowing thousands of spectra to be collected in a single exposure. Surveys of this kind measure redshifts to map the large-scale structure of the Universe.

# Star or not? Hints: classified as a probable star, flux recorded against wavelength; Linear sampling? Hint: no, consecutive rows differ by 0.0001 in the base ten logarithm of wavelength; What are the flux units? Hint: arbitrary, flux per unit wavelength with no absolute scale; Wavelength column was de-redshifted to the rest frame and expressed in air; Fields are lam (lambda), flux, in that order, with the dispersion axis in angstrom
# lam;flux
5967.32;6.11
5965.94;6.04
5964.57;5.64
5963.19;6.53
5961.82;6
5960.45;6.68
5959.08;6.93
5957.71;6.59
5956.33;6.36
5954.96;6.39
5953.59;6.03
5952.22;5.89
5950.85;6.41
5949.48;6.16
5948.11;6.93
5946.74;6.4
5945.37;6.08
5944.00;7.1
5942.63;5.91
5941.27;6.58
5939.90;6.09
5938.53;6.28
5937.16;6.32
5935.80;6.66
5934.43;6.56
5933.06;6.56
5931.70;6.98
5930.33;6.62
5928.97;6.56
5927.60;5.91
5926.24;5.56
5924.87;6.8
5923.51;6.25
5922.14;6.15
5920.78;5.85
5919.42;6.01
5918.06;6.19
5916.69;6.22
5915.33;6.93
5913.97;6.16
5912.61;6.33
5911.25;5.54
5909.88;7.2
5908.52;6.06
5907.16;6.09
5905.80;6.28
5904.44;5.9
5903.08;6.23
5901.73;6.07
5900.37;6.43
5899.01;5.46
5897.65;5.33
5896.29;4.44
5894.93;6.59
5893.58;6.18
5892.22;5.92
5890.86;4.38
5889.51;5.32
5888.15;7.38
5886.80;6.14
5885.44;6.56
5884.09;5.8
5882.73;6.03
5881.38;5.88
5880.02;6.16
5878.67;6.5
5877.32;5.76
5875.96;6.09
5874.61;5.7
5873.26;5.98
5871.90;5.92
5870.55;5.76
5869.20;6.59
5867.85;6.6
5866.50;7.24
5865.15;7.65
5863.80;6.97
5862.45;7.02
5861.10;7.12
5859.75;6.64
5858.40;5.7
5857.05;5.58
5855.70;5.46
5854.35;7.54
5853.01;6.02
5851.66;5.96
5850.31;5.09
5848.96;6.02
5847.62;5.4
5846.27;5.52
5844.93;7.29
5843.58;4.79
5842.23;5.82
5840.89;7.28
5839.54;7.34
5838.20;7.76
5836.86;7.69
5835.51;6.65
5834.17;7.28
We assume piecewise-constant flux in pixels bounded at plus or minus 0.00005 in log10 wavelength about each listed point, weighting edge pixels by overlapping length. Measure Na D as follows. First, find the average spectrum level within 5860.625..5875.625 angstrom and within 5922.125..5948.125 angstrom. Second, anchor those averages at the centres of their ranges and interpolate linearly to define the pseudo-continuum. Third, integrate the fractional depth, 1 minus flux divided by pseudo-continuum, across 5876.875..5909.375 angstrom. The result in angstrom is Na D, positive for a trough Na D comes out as 2.76 angstrom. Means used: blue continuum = 6.58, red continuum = 6.41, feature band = 5.96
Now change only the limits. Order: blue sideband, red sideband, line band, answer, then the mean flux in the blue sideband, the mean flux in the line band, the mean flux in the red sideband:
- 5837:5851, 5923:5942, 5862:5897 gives 0.9 angstrom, 6.29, 6.17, 6.41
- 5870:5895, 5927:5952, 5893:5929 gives 0.7 angstrom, 5.99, 6.09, 6.44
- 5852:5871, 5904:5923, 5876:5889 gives 0.4 angstrom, 6.56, 6.22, 6.21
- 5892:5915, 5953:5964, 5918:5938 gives -0.4 angstrom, 6.03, 6.34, 6.43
